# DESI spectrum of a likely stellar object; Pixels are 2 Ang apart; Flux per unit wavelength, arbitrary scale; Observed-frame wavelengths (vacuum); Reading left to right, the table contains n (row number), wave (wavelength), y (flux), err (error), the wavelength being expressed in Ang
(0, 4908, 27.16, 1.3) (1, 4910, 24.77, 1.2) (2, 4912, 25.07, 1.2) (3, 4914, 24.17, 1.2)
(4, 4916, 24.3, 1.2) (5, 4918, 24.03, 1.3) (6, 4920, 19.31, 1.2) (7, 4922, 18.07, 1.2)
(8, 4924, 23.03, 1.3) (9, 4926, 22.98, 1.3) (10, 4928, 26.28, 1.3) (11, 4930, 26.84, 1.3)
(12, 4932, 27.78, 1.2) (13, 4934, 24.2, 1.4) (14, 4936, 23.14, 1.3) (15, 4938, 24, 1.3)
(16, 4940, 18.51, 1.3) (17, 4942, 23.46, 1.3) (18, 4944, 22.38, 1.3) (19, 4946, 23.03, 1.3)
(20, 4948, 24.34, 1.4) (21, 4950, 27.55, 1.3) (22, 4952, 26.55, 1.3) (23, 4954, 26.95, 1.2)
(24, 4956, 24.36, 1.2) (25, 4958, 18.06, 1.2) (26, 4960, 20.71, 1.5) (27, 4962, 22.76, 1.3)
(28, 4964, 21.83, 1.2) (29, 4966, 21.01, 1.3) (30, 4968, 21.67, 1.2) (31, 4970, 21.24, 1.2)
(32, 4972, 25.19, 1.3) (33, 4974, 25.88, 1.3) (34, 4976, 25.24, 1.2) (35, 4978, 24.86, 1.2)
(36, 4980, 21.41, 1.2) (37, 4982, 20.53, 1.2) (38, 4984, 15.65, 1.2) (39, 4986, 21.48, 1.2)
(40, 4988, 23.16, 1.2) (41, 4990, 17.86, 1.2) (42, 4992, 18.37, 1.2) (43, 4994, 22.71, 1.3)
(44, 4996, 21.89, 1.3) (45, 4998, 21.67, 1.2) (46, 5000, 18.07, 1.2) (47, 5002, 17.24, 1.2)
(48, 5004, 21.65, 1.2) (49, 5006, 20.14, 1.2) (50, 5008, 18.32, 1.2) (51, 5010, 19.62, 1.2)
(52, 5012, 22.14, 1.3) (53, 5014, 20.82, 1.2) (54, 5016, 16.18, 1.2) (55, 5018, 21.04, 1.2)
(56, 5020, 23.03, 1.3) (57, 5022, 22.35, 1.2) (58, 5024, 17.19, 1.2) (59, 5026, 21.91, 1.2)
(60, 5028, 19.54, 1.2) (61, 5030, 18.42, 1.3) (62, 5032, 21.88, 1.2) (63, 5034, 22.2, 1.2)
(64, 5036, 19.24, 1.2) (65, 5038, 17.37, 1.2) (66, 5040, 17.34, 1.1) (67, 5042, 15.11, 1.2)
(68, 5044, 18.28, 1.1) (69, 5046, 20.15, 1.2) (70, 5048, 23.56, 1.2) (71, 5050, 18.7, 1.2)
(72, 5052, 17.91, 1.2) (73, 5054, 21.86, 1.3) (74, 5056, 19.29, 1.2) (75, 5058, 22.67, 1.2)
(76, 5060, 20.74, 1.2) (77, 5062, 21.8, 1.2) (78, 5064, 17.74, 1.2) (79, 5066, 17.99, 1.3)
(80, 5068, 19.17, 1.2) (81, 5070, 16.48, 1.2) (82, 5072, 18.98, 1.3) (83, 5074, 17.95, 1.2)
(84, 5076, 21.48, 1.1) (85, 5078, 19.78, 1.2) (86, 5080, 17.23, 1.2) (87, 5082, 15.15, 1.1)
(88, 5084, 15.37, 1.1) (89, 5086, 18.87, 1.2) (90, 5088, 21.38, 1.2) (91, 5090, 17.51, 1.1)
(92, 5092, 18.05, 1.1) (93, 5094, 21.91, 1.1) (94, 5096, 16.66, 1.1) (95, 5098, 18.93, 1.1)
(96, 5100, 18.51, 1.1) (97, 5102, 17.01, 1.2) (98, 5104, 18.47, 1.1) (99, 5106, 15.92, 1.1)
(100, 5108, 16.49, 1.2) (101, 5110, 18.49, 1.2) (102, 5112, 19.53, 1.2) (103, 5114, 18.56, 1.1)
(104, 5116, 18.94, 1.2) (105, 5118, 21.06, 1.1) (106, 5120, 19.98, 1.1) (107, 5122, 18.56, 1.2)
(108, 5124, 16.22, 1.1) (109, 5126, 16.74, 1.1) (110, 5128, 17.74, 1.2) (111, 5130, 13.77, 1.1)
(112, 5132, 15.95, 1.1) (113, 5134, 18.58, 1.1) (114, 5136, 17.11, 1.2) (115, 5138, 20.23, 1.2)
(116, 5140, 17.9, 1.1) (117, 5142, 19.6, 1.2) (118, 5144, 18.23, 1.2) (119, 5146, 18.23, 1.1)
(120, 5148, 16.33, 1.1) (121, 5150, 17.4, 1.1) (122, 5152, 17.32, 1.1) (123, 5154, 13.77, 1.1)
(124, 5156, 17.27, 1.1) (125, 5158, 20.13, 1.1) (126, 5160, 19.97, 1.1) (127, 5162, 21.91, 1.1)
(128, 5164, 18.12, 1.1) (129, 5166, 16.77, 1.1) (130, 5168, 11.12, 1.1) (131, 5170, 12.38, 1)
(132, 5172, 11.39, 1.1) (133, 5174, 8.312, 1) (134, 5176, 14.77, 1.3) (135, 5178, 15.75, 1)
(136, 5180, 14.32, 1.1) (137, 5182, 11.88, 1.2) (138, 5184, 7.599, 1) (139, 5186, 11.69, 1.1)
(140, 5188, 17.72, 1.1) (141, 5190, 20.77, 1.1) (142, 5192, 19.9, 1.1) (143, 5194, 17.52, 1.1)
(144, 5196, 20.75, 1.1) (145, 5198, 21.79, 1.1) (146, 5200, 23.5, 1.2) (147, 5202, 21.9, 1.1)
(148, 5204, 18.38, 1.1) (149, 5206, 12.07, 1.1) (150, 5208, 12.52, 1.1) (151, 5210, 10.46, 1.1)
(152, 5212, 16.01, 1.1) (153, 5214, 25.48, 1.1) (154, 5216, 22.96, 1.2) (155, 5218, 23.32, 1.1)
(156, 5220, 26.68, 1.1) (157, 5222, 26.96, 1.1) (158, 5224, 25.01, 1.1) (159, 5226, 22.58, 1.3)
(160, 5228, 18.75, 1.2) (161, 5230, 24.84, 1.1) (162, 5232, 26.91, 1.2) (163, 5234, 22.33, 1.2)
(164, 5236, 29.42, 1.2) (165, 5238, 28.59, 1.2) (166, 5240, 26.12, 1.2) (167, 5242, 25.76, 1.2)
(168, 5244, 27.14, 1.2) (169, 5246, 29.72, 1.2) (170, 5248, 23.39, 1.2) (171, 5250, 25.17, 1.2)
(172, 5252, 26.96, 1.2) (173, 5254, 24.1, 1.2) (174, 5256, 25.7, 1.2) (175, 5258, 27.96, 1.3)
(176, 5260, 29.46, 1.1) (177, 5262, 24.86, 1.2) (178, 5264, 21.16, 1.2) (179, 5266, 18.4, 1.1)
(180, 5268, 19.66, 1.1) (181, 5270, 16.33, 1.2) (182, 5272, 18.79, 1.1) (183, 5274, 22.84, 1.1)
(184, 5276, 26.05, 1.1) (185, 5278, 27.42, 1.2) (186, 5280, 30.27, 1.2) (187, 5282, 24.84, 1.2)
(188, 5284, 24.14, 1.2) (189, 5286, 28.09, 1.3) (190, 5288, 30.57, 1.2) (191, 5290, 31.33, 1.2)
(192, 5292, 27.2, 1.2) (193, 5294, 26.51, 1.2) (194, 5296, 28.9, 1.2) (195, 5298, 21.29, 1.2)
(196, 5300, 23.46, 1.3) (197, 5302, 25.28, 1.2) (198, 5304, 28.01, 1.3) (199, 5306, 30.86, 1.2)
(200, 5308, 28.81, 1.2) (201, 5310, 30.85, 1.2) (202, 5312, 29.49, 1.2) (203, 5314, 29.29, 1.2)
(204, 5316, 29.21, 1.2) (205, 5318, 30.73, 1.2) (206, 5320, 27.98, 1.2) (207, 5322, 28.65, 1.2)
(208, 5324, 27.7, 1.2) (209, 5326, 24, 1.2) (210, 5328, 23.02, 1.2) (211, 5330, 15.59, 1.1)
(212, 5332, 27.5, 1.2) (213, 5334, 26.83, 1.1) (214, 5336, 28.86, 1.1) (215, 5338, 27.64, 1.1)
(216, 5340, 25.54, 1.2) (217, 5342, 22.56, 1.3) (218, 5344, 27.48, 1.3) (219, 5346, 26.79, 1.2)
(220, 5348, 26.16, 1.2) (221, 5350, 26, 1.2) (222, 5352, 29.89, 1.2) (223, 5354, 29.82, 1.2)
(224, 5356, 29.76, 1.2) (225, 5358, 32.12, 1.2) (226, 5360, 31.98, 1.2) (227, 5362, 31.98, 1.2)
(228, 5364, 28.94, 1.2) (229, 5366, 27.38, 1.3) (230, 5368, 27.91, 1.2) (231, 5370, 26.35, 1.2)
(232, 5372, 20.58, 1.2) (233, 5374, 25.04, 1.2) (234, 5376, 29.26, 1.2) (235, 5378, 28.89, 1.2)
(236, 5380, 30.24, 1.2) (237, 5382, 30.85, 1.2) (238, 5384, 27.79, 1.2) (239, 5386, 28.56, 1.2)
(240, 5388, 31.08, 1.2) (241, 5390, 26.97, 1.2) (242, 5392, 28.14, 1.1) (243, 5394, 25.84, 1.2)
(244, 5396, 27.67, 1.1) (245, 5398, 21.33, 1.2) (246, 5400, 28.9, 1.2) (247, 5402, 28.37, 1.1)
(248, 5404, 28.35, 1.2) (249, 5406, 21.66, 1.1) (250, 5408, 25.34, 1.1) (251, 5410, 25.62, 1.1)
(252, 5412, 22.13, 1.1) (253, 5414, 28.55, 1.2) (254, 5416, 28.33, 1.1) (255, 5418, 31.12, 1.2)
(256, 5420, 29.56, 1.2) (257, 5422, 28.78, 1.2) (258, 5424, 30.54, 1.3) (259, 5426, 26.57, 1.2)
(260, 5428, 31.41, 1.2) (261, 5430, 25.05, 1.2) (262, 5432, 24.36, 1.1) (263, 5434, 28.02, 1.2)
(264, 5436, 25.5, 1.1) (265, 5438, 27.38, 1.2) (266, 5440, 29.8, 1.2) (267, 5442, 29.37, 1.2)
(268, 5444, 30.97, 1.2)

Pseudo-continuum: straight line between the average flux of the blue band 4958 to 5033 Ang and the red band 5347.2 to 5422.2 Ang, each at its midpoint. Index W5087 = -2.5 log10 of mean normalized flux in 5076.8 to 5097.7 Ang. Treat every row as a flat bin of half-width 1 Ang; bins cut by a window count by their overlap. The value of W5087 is 0.23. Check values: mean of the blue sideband 20.9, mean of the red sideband 27.8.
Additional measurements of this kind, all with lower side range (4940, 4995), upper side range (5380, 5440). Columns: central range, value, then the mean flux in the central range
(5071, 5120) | 0.28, 18.5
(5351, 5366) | -0.13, 30.4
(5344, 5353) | -0.02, 27.2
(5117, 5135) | 0.35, 17.6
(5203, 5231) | 0.23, 20.4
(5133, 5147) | 0.30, 18.6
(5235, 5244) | -0.08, 27.4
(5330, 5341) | 0.02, 26.2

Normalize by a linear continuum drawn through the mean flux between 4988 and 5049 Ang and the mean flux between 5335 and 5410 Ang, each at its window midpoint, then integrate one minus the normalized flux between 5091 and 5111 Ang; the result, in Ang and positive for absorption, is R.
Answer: 3.4 Ang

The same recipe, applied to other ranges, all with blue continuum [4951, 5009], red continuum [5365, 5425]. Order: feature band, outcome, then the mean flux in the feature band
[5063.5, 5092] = 5.9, 18.2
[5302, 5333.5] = -1.3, 27.4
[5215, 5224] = 0.0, 25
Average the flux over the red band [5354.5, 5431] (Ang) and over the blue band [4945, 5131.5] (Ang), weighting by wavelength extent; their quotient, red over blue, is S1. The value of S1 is 1.40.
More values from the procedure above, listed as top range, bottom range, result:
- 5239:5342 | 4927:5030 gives 1.19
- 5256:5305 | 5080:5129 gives 1.38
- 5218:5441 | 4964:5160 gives 1.38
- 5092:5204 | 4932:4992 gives 0.76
